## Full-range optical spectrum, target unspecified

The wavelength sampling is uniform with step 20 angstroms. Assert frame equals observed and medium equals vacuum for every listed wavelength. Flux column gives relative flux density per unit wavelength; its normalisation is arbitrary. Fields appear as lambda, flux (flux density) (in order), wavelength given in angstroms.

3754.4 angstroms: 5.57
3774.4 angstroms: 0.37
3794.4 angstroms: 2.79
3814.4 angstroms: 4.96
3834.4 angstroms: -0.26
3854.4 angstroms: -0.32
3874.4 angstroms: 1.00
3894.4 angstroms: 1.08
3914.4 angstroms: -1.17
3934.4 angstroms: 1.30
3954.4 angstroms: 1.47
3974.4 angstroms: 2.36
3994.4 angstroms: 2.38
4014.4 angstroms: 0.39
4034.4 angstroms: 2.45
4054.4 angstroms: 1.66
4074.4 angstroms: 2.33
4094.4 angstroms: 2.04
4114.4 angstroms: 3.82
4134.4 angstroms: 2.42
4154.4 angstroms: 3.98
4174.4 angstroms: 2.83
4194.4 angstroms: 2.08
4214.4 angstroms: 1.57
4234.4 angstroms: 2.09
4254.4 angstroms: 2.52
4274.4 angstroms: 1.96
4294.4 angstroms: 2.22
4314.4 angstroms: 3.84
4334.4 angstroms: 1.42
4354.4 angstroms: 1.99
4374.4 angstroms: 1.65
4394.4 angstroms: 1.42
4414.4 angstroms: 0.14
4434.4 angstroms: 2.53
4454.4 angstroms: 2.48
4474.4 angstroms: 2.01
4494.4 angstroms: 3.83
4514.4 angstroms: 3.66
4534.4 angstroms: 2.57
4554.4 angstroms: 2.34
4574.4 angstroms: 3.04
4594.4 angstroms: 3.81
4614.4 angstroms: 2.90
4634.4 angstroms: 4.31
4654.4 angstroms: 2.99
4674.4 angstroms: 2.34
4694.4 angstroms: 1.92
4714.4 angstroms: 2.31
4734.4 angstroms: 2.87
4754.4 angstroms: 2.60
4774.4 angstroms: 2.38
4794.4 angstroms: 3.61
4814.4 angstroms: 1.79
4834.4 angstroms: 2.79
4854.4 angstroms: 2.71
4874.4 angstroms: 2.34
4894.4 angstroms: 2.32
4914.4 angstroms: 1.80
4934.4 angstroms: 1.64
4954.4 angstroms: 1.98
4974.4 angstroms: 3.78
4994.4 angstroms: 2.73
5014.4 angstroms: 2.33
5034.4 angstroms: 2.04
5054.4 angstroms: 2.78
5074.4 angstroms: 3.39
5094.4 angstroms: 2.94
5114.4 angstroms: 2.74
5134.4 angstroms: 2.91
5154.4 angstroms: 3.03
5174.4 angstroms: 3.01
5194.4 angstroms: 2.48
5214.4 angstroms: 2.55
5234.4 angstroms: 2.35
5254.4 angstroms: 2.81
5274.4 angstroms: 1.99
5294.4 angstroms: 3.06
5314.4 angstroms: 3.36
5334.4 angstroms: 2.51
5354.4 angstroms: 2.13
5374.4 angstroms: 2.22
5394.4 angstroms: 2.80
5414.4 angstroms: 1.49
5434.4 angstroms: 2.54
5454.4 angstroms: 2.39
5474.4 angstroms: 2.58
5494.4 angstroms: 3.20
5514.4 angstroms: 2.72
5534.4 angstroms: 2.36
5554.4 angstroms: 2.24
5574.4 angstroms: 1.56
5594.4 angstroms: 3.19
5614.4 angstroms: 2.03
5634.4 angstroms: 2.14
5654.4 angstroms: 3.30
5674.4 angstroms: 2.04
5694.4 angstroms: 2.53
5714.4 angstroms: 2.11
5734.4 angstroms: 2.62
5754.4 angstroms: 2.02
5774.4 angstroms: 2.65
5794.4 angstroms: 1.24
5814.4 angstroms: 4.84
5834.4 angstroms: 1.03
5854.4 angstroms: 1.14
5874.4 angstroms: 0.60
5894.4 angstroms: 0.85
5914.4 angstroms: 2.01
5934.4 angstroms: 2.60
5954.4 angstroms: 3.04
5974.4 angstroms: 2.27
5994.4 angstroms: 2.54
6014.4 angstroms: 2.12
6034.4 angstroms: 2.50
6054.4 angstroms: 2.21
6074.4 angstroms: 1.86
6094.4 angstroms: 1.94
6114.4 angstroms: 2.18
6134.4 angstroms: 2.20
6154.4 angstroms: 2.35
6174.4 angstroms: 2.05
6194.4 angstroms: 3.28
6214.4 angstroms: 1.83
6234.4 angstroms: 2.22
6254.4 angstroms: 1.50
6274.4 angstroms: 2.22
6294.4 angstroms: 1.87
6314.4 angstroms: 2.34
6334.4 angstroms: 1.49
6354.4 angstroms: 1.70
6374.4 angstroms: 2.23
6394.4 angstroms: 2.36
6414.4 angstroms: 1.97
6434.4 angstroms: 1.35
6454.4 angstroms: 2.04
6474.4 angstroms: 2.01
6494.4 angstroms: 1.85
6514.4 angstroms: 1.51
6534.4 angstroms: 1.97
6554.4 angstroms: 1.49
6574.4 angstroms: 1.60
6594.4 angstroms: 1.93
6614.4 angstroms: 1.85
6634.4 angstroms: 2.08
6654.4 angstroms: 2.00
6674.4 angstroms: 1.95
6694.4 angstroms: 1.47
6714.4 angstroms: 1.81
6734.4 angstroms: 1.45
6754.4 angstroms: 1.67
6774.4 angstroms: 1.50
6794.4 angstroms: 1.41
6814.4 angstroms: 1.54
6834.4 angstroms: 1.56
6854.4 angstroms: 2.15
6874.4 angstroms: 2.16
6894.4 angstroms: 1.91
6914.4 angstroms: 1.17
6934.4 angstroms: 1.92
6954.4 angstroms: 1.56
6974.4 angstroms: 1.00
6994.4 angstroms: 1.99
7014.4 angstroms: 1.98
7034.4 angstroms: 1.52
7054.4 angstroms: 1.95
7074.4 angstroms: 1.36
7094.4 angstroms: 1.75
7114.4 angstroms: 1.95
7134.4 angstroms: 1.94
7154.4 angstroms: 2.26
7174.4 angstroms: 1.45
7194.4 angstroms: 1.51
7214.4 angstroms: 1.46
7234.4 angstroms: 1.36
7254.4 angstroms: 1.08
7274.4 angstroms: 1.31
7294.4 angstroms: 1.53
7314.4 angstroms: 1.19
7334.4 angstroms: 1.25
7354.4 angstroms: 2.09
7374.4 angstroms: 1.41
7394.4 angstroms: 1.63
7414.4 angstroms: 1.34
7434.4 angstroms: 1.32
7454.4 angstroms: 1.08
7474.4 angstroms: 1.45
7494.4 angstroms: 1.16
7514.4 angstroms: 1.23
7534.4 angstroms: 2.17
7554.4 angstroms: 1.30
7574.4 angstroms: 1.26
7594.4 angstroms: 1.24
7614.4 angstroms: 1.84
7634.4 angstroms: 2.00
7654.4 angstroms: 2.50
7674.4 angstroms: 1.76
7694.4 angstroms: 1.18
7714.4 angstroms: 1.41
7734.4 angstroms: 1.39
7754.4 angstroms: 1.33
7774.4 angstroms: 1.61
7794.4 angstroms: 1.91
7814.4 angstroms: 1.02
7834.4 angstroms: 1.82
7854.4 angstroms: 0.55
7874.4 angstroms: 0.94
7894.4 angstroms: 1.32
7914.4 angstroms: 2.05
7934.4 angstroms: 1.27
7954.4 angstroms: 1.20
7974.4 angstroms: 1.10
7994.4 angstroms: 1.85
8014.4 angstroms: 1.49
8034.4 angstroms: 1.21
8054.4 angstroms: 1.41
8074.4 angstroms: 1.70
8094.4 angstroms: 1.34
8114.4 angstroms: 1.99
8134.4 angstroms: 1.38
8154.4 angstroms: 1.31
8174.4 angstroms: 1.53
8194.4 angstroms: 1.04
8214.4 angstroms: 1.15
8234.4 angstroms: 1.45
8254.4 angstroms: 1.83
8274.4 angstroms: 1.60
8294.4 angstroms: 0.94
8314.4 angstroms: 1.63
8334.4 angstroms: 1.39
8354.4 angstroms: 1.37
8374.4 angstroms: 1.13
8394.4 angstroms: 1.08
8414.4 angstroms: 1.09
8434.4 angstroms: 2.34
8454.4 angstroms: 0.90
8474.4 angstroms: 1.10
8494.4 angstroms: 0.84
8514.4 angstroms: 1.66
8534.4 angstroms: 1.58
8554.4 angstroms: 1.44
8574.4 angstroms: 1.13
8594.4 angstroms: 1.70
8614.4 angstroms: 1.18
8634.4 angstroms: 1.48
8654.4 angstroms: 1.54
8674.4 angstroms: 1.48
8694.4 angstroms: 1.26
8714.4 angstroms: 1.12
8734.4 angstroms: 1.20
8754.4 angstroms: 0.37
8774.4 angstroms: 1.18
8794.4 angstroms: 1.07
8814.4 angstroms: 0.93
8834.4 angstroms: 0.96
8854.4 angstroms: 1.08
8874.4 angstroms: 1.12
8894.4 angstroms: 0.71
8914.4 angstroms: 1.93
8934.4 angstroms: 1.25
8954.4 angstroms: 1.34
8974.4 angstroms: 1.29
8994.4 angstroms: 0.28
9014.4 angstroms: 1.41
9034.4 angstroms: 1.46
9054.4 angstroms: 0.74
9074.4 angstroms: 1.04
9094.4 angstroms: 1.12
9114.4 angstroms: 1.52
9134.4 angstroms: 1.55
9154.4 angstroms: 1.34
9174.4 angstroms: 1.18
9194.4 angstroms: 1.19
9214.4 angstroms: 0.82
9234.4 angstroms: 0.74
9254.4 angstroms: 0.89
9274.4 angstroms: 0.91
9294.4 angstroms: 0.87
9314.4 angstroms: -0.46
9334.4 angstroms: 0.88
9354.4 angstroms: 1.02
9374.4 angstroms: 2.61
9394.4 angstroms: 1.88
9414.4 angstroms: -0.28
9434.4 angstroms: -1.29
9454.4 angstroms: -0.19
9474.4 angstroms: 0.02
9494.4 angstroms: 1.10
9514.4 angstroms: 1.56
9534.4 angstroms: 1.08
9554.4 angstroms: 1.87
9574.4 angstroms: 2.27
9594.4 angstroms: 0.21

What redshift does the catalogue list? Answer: 0.188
